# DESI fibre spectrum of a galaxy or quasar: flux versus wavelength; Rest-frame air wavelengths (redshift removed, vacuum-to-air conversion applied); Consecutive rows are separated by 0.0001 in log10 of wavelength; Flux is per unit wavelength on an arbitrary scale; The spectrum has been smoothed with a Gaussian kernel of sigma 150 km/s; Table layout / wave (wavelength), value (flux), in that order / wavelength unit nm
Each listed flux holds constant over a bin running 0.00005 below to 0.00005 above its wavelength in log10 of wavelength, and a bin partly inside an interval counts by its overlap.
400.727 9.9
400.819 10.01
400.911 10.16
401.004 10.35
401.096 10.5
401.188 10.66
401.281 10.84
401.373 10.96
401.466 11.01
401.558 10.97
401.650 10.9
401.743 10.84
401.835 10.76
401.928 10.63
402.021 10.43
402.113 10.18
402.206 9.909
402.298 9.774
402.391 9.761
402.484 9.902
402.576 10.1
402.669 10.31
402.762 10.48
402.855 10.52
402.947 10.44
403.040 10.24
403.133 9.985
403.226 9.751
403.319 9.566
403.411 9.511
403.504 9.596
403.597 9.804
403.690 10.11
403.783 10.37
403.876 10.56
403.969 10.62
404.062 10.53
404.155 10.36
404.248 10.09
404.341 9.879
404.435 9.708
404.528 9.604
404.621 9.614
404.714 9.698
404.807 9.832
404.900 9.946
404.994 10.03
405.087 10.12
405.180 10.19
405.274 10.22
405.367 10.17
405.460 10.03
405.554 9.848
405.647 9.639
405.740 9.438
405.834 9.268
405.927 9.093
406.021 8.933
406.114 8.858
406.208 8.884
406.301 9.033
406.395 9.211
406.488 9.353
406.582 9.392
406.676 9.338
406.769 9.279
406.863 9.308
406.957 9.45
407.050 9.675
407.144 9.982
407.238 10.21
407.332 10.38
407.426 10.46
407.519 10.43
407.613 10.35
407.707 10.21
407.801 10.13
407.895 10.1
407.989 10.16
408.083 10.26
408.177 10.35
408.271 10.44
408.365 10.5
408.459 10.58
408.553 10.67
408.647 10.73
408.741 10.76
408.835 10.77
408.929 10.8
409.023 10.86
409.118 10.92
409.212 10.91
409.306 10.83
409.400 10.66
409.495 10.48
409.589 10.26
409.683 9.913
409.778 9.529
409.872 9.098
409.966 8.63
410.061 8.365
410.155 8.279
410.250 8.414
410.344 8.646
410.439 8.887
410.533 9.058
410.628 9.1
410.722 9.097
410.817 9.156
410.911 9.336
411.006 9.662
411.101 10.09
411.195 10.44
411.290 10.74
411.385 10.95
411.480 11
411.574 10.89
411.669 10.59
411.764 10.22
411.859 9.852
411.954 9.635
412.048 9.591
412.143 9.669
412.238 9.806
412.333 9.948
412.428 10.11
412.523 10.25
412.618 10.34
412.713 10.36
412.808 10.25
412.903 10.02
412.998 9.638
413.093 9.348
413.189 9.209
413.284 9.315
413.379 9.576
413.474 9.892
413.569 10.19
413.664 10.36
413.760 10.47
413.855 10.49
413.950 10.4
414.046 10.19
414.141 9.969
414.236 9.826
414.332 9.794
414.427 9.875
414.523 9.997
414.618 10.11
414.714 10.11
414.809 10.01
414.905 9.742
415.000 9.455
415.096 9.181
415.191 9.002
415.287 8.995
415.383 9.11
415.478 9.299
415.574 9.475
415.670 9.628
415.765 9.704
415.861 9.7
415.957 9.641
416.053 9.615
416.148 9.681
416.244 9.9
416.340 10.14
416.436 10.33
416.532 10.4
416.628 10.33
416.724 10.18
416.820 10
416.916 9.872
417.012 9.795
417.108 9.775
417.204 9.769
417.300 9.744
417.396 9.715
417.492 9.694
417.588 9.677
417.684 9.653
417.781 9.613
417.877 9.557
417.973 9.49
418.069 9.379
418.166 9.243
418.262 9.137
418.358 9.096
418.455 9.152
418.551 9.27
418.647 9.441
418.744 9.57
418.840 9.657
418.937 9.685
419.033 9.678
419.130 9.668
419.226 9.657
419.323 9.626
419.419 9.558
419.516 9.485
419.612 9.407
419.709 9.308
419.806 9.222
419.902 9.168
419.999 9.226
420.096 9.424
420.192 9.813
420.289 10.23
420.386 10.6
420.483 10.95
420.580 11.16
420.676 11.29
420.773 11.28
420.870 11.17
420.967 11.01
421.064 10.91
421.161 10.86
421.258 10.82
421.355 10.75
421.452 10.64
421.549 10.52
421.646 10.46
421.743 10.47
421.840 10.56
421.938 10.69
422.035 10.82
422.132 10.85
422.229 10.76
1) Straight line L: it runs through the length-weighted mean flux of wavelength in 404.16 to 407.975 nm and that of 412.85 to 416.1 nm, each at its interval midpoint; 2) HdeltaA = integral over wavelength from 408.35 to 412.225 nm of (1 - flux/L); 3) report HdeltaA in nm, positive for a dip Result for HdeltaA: -0.085 nm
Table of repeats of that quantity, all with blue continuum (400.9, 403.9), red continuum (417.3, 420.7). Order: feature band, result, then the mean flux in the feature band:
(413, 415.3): 0.01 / 9.82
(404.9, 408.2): 0.12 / 9.76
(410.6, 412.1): -0.01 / 10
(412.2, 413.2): -0.01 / 9.96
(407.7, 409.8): -0.09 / 10.5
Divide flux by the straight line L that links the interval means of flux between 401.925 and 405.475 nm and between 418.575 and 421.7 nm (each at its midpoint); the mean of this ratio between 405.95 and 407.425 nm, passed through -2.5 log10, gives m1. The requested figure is 0.07 mag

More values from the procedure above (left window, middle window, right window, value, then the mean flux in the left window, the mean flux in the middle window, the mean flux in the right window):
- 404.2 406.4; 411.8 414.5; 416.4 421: -0.021 mag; 9.65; 9.94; 9.83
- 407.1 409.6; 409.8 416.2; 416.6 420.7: 0.045 mag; 10.5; 9.72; 9.71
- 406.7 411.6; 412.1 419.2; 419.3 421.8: 0.044 mag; 10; 9.76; 10.3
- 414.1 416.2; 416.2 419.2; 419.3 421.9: 0.027 mag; 9.63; 9.7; 10.3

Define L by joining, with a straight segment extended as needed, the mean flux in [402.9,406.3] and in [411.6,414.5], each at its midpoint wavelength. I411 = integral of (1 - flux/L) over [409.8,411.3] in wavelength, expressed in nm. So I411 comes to 0.12 nm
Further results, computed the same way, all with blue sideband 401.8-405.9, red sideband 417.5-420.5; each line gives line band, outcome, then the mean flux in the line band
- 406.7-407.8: -0.01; 9.97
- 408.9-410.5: 0.02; 9.71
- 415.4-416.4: 0.00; 9.67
